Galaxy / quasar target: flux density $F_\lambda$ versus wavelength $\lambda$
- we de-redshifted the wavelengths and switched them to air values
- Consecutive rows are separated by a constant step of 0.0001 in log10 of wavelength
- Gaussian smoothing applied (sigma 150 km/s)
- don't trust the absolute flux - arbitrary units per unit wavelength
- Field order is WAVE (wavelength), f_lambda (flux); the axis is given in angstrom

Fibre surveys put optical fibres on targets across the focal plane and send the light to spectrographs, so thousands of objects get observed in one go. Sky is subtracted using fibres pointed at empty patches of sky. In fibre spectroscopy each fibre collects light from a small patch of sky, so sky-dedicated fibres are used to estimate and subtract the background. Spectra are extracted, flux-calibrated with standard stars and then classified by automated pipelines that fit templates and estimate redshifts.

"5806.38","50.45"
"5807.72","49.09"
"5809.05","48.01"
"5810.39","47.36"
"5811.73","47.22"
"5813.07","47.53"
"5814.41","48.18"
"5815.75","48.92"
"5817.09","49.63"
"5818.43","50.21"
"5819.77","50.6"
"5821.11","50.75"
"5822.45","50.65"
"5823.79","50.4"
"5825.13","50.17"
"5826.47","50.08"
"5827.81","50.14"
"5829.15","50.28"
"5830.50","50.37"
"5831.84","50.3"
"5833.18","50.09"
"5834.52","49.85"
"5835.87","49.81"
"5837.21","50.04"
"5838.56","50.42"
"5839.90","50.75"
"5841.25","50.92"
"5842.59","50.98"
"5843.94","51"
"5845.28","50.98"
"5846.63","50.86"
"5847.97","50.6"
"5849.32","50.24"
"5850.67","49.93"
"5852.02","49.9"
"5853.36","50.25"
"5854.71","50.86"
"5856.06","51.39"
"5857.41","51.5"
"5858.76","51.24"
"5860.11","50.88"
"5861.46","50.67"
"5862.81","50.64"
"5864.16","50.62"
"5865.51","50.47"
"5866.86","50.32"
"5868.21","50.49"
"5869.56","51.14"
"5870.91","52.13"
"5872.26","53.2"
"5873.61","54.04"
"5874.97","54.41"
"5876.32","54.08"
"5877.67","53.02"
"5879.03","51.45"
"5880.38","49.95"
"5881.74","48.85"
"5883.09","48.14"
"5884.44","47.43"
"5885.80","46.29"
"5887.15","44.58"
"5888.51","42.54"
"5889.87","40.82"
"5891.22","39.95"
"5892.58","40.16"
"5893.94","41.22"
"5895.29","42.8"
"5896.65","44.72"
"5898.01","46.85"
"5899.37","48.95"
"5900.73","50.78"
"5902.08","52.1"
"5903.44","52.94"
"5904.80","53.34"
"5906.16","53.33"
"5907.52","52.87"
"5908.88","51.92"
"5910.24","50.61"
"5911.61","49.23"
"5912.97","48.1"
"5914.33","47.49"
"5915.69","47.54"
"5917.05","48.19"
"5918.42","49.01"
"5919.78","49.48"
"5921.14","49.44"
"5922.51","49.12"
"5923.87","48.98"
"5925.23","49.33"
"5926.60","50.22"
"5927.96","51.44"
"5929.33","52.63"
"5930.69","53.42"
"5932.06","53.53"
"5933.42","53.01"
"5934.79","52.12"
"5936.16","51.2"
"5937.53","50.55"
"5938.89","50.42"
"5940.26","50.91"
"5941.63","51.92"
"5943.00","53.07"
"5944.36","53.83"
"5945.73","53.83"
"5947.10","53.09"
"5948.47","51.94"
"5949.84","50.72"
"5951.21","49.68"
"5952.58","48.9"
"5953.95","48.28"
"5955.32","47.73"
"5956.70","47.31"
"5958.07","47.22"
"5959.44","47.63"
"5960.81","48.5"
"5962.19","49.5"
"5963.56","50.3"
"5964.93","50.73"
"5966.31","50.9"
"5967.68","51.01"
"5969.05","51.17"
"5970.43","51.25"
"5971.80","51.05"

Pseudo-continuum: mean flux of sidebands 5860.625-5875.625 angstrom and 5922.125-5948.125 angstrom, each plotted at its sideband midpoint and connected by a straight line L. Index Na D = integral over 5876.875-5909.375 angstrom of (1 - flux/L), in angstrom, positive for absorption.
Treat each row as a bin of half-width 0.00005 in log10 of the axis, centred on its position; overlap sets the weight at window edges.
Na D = 2.5 angstrom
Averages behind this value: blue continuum 51.6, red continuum 51.8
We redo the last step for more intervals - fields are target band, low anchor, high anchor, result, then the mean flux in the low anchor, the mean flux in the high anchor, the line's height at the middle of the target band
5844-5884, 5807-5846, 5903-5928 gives -0.9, 49.8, 50.1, 49.9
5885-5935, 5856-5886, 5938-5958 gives 2.2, 51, 50.7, 50.9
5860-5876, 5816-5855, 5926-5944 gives -0.2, 50.4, 51.9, 50.9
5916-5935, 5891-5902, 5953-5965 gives -1.6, 45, 48.5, 46.6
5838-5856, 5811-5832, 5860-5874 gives 0.0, 49.7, 51.3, 50.6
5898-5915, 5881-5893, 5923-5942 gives -1.2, 44.4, 51.4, 47.4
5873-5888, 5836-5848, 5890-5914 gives -0.3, 50.7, 48.1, 49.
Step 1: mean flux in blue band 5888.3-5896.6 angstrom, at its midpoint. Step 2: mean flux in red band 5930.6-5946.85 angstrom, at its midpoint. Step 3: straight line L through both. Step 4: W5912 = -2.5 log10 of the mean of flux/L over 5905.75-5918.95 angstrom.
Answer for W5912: -0.08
